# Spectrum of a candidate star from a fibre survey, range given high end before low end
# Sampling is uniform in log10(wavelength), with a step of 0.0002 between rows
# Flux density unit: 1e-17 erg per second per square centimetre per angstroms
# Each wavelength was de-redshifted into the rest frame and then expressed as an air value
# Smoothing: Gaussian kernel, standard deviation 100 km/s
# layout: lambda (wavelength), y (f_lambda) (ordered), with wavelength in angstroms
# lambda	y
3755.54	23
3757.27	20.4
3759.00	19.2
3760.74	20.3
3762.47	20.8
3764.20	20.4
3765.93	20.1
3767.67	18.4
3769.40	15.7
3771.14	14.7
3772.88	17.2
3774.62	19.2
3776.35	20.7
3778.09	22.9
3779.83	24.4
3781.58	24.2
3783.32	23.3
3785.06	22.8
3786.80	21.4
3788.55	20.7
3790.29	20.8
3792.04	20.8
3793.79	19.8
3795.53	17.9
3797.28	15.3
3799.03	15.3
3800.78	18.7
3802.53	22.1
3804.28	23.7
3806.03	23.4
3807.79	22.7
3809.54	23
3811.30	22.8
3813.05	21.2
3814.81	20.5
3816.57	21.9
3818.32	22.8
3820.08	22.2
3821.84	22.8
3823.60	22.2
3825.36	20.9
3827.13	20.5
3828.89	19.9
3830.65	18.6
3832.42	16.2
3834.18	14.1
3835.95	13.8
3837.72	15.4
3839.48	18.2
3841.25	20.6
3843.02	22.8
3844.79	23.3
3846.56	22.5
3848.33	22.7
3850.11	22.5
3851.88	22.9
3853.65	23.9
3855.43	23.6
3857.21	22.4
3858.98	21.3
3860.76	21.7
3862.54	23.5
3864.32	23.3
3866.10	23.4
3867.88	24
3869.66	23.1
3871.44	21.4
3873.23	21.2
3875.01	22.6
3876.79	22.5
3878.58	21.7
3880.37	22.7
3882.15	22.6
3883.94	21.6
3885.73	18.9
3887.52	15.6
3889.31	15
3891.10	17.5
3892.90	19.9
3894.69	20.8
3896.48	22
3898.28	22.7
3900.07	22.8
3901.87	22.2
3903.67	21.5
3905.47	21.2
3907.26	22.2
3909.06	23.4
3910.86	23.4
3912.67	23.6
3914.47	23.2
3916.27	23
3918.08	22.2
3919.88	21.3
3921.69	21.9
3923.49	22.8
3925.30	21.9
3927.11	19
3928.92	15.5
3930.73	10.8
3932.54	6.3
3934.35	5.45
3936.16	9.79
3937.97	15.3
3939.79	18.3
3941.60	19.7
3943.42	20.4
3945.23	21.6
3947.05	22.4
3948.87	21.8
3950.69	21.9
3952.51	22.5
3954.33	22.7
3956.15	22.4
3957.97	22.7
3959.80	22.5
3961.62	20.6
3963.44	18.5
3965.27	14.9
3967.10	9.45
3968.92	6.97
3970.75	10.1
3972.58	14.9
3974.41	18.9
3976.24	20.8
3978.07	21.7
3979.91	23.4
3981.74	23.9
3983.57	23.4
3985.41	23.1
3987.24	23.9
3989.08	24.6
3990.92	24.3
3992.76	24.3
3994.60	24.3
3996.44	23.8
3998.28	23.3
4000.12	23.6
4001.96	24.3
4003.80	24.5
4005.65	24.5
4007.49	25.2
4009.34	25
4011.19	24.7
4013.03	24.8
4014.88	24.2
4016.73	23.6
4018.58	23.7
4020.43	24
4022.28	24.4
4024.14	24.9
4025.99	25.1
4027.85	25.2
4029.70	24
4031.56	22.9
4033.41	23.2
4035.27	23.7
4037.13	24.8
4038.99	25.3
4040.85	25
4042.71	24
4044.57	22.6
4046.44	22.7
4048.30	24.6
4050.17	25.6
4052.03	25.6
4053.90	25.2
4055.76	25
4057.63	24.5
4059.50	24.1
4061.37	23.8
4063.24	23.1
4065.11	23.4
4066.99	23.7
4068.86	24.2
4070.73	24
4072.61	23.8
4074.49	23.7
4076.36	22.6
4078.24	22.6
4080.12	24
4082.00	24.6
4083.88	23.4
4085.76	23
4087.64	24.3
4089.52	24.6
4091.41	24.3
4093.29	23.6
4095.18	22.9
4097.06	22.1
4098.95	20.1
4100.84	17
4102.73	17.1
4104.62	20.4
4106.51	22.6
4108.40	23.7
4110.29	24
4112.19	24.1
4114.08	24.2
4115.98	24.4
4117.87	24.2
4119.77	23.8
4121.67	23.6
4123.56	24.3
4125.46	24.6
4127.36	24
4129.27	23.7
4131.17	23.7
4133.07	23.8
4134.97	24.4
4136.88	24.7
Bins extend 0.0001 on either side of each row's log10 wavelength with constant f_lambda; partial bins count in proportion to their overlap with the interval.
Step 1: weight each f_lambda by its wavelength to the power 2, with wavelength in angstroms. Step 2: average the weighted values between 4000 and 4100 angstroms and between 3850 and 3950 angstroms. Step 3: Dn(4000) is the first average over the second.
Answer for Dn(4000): 1.3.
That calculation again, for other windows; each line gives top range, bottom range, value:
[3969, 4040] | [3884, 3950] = 1.25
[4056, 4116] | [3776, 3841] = 1.30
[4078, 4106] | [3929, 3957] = 1.38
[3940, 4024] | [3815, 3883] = 1.09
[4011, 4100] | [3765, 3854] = 1.32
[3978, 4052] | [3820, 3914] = 1.23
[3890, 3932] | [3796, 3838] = 1.10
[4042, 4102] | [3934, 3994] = 1.27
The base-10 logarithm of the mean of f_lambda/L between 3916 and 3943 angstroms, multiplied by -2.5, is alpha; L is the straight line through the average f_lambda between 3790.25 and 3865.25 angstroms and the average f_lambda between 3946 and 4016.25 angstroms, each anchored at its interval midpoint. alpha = 0.26 mag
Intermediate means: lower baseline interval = 20.8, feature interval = 16.8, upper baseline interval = 21.6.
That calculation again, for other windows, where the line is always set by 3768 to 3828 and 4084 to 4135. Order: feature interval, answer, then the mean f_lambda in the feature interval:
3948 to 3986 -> 0.14 mag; 19.4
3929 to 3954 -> 0.29 mag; 16.7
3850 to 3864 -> -0.08 mag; 22.8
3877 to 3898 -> 0.08 mag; 20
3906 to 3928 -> -0.03 mag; 22.3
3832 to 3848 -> 0.13 mag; 18.8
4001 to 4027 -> -0.10 mag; 24.5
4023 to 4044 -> -0.09 mag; 24.3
